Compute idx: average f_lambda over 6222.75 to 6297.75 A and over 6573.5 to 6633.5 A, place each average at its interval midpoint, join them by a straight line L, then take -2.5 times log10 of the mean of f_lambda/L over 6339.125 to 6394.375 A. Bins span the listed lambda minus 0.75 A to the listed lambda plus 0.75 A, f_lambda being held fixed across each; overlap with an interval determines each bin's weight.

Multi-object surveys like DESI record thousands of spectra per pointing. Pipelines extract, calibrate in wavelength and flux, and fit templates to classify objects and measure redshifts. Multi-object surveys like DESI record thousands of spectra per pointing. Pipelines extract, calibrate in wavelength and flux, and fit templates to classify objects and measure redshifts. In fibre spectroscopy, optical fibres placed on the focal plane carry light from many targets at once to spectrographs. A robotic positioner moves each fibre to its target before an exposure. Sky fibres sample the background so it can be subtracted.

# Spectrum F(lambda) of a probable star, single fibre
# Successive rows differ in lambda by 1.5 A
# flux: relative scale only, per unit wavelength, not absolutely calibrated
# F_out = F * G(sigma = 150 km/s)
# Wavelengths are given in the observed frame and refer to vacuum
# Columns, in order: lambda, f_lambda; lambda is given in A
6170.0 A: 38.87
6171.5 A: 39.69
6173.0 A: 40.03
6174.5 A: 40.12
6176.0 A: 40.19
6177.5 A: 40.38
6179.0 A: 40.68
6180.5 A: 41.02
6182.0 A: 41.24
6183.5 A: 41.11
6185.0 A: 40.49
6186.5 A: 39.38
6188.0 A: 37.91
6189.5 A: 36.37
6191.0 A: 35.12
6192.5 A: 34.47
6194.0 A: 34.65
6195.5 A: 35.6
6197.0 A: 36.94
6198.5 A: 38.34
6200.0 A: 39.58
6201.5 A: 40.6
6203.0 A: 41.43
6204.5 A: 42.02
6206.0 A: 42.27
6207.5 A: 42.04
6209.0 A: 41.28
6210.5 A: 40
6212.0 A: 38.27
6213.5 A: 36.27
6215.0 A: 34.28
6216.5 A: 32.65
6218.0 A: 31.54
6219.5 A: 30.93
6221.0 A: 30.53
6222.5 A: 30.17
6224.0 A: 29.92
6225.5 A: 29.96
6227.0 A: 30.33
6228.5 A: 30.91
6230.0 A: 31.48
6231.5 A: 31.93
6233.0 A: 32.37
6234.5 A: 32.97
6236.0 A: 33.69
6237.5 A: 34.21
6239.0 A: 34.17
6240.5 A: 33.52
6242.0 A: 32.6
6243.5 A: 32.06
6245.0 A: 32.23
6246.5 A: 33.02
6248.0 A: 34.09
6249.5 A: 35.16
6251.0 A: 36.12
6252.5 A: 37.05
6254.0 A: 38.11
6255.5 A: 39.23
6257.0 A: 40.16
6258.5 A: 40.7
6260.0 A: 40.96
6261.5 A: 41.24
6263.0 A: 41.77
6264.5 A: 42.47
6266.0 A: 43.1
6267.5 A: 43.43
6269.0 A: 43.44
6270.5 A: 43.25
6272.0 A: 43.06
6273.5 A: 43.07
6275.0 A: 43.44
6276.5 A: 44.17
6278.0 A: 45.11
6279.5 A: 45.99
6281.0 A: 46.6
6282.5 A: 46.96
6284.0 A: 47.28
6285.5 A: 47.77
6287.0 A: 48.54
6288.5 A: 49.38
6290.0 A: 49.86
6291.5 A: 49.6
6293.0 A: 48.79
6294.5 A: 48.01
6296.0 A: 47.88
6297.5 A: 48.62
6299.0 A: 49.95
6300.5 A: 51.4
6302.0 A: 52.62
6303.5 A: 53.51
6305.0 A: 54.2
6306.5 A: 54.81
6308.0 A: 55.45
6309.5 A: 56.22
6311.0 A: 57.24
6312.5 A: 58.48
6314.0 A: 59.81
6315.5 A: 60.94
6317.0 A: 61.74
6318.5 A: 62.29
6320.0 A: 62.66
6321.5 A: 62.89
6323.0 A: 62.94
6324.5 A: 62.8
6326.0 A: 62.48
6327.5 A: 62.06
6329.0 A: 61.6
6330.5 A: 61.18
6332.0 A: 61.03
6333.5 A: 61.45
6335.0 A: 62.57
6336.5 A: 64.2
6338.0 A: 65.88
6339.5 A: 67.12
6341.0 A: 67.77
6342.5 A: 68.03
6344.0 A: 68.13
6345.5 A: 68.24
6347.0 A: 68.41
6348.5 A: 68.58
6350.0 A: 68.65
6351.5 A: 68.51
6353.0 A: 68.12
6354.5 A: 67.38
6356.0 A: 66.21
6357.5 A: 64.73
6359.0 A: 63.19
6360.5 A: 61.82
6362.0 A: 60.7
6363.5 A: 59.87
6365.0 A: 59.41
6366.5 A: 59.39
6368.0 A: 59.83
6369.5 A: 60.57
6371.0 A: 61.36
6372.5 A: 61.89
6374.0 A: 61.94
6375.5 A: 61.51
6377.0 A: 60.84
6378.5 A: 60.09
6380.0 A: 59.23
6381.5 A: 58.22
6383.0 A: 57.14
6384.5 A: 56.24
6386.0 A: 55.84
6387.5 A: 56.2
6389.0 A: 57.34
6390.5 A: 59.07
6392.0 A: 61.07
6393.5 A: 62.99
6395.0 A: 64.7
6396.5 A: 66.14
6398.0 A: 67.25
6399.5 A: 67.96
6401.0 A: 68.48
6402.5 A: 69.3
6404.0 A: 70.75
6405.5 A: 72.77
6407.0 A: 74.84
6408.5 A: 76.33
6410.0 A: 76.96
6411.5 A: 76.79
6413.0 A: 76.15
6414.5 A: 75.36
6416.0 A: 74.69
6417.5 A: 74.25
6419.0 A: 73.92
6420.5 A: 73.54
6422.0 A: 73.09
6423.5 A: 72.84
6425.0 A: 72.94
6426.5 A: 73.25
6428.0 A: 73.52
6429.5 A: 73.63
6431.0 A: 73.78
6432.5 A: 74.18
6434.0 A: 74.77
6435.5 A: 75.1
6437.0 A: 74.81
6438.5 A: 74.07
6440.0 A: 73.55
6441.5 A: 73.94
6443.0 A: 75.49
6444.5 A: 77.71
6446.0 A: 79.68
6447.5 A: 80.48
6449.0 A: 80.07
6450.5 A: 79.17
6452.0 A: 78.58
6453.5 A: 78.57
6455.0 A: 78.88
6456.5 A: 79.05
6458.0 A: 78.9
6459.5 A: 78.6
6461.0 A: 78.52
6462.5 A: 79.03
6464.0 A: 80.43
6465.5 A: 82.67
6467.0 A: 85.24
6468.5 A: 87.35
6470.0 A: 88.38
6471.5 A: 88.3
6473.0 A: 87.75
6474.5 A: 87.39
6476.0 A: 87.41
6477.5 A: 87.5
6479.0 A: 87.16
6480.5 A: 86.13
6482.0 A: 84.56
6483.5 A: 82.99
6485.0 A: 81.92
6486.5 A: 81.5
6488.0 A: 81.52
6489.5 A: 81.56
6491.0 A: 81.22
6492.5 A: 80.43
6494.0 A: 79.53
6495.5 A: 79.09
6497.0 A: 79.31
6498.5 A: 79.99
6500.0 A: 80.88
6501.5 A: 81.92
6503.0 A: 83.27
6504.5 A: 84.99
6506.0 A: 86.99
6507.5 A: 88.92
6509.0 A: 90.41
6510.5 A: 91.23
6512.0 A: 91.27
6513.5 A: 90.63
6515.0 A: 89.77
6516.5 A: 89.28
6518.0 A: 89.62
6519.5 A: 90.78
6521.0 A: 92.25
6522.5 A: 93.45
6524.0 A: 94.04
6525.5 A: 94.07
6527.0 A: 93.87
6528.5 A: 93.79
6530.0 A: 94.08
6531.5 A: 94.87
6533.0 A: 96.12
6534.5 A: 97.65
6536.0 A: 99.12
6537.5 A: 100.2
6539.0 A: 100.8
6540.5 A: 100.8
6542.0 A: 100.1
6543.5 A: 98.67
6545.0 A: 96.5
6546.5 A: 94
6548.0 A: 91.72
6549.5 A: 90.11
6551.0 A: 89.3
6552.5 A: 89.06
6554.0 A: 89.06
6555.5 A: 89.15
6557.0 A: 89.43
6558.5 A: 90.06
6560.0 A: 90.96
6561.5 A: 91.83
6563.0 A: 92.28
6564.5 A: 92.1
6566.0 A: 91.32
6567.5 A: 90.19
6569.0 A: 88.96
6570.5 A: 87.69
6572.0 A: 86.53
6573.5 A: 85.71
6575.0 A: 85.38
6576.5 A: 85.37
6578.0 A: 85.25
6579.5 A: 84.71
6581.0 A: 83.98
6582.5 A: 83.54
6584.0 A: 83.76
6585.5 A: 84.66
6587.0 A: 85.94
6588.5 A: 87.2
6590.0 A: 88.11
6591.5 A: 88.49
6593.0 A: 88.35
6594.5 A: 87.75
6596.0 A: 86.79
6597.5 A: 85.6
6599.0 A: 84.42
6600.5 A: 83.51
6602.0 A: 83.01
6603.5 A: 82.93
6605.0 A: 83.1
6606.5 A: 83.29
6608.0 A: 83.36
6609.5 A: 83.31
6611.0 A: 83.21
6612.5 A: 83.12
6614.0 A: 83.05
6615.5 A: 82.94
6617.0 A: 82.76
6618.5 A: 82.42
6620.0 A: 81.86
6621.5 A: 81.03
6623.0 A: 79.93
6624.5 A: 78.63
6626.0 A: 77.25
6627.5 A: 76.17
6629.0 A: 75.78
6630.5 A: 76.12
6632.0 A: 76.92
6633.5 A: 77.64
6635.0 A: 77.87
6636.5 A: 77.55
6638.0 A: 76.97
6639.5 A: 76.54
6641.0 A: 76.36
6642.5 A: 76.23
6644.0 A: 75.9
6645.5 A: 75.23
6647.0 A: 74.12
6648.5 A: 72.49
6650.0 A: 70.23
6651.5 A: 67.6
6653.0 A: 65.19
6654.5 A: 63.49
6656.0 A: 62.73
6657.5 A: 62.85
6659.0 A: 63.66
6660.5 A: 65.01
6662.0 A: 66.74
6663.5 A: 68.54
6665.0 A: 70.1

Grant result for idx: -0.18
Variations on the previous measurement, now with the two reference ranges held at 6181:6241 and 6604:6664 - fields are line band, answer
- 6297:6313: -0.203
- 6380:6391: -0.099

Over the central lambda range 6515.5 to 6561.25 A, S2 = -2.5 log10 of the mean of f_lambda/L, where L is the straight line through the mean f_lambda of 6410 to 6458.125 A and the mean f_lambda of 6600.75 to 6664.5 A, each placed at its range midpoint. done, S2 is -0.23 mag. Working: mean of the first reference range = 75.8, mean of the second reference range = 76.1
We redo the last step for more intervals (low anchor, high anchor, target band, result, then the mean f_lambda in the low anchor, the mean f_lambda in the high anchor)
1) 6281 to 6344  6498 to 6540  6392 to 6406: 0.06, 57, 91.3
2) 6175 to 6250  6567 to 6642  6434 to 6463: -0.21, 35.9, 82.9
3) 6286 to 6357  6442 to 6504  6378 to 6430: 0.06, 59.7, 81.9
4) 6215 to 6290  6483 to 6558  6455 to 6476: -0.05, 38.1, 89.6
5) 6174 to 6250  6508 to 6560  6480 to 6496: 0.04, 35.9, 93.3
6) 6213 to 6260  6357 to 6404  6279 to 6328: -0.16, 33.7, 61.6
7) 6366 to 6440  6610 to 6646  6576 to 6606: -0.11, 67.8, 78.9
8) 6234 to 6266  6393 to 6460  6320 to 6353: -0.18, 36.6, 74.3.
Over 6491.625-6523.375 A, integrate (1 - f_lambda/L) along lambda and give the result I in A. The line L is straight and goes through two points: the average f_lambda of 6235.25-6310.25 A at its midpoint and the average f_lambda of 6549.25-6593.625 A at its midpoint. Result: -3.20 A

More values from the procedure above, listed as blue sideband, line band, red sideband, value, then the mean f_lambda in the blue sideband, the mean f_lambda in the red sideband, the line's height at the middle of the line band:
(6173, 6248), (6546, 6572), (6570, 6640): -4.4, 36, 82.8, 77.3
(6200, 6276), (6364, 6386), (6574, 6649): -2.7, 36.8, 81.6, 53.3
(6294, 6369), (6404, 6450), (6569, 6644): -4.4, 61.1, 82.5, 68.5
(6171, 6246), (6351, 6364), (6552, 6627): -2.1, 36.2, 85.6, 55.5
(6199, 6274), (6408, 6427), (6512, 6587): -1.8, 36.7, 91.3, 68.3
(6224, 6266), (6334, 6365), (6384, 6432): -4.6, 35.3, 69.5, 57.3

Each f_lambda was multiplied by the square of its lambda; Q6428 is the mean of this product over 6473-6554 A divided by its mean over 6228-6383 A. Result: 1.8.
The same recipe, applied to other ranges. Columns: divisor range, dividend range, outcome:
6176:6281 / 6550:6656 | 2.46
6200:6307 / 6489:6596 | 2.42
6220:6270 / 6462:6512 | 2.56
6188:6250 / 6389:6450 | 2.22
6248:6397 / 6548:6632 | 1.67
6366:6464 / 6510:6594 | 1.35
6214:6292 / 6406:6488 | 2.18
